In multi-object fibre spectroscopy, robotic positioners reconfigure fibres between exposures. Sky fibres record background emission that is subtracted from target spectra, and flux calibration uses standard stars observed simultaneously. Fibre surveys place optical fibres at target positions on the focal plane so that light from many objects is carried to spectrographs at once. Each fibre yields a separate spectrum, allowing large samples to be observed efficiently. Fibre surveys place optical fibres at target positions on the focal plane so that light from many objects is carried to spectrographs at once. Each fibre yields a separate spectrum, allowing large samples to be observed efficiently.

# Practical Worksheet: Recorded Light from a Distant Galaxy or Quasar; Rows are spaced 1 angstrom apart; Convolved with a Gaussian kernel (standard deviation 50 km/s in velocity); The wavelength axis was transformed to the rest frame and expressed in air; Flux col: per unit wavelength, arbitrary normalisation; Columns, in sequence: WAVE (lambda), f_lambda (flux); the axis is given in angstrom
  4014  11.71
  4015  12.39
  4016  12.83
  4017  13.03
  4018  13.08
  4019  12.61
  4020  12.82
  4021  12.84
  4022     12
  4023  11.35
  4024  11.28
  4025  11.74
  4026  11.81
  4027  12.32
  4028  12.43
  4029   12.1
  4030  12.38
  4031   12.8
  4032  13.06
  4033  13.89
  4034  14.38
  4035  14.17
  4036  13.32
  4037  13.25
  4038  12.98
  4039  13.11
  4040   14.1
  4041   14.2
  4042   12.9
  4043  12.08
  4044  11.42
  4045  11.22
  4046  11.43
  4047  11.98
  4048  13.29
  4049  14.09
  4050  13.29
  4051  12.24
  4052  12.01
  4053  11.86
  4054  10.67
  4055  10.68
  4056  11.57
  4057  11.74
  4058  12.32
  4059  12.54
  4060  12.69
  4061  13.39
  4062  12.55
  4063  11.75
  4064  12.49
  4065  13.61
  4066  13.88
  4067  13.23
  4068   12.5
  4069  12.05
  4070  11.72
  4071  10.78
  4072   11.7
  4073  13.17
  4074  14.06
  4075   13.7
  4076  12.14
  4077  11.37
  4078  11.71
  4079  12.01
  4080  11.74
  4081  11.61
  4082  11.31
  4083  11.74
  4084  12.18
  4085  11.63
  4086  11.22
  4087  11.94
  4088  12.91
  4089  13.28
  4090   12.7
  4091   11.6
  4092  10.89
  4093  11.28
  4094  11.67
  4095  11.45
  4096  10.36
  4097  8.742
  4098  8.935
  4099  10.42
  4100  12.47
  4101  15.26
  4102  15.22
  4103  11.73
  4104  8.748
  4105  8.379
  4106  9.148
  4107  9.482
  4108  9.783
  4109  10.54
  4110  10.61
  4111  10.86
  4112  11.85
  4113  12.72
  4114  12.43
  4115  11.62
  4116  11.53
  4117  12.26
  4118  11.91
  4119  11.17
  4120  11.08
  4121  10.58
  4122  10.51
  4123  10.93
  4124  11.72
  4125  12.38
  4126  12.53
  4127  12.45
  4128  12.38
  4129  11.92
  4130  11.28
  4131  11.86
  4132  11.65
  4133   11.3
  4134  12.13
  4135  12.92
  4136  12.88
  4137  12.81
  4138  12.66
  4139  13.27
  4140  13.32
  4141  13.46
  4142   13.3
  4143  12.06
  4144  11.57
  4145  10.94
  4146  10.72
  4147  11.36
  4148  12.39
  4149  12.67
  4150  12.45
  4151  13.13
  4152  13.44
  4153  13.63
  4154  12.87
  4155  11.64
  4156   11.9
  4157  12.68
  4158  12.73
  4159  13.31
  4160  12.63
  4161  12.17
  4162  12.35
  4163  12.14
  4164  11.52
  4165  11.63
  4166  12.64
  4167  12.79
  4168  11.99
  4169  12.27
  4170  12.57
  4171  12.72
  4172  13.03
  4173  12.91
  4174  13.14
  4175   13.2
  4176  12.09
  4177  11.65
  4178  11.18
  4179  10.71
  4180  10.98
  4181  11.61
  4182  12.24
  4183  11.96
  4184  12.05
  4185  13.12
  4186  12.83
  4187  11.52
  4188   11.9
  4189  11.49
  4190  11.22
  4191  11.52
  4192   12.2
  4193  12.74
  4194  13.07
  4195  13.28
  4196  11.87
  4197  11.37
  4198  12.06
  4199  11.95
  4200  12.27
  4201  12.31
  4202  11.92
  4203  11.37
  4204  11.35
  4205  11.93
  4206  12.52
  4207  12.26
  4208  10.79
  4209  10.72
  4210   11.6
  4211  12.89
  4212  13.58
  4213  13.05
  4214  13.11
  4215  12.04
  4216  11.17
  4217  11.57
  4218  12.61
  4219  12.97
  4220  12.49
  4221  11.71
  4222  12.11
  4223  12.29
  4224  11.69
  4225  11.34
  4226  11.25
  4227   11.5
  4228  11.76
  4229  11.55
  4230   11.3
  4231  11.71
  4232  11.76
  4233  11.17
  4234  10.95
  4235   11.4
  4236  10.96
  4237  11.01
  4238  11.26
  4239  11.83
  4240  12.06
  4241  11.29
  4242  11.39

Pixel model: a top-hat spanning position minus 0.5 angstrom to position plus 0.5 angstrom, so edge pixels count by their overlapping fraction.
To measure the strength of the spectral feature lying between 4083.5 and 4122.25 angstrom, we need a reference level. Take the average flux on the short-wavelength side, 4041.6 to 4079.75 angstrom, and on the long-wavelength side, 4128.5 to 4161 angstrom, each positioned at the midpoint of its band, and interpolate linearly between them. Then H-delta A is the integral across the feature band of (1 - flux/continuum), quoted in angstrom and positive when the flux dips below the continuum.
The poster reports 3.25 angstrom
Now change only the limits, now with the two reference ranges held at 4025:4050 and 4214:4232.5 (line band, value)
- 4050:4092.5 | 1.7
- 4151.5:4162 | -0.4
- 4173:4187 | 0.0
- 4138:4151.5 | -0.1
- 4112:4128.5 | 0.9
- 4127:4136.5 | 0.2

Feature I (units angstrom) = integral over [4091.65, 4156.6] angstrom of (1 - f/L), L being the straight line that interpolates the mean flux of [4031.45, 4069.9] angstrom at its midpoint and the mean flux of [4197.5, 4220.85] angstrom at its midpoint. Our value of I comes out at 3.6 angstrom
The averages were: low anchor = 12.7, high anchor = 12.1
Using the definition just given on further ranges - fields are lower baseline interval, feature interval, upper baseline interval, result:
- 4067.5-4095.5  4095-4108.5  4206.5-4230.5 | 1.46 angstrom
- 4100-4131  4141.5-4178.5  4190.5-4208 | -1.80 angstrom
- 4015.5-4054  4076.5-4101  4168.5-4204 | 1.80 angstrom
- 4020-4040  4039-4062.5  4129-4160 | 0.56 angstrom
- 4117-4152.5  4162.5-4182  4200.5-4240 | -0.29 angstrom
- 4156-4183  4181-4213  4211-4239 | -0.05 angstrom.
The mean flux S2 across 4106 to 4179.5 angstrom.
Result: 12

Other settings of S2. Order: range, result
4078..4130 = 11.4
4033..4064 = 12.6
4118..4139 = 11.9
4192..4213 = 12.1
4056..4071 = 12.5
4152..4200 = 12.2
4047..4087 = 12.3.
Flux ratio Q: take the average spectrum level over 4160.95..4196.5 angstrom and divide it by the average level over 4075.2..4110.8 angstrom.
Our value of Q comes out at 1.07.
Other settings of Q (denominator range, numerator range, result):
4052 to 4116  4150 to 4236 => 1.03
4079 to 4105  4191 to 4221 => 1.05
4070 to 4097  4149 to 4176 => 1.06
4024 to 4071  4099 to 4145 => 0.94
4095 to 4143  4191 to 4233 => 1.03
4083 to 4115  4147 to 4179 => 1.10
